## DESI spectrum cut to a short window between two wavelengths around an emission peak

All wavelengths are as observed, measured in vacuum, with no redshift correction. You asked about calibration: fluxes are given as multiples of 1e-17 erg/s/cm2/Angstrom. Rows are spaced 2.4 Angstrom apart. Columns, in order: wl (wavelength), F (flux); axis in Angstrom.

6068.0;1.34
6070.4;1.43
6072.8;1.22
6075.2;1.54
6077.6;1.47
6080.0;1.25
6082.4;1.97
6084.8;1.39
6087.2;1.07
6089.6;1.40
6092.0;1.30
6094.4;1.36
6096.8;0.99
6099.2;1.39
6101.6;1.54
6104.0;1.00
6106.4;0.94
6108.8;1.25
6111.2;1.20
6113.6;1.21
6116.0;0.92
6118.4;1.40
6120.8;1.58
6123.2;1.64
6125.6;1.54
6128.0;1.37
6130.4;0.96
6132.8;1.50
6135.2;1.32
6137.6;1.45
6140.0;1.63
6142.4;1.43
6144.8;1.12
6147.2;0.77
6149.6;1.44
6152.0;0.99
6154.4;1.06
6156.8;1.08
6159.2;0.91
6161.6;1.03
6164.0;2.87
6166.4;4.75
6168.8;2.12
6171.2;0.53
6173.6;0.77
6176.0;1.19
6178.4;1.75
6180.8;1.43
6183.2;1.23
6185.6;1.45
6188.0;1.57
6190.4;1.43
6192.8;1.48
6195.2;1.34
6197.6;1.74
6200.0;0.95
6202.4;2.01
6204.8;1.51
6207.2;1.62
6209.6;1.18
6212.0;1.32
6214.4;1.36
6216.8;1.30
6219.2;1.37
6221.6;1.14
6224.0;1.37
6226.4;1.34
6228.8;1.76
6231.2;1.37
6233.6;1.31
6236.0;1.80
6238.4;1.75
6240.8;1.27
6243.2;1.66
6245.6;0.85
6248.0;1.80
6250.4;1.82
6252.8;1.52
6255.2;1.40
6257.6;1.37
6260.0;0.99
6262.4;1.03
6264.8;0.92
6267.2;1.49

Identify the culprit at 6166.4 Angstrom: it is H-beta 4861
